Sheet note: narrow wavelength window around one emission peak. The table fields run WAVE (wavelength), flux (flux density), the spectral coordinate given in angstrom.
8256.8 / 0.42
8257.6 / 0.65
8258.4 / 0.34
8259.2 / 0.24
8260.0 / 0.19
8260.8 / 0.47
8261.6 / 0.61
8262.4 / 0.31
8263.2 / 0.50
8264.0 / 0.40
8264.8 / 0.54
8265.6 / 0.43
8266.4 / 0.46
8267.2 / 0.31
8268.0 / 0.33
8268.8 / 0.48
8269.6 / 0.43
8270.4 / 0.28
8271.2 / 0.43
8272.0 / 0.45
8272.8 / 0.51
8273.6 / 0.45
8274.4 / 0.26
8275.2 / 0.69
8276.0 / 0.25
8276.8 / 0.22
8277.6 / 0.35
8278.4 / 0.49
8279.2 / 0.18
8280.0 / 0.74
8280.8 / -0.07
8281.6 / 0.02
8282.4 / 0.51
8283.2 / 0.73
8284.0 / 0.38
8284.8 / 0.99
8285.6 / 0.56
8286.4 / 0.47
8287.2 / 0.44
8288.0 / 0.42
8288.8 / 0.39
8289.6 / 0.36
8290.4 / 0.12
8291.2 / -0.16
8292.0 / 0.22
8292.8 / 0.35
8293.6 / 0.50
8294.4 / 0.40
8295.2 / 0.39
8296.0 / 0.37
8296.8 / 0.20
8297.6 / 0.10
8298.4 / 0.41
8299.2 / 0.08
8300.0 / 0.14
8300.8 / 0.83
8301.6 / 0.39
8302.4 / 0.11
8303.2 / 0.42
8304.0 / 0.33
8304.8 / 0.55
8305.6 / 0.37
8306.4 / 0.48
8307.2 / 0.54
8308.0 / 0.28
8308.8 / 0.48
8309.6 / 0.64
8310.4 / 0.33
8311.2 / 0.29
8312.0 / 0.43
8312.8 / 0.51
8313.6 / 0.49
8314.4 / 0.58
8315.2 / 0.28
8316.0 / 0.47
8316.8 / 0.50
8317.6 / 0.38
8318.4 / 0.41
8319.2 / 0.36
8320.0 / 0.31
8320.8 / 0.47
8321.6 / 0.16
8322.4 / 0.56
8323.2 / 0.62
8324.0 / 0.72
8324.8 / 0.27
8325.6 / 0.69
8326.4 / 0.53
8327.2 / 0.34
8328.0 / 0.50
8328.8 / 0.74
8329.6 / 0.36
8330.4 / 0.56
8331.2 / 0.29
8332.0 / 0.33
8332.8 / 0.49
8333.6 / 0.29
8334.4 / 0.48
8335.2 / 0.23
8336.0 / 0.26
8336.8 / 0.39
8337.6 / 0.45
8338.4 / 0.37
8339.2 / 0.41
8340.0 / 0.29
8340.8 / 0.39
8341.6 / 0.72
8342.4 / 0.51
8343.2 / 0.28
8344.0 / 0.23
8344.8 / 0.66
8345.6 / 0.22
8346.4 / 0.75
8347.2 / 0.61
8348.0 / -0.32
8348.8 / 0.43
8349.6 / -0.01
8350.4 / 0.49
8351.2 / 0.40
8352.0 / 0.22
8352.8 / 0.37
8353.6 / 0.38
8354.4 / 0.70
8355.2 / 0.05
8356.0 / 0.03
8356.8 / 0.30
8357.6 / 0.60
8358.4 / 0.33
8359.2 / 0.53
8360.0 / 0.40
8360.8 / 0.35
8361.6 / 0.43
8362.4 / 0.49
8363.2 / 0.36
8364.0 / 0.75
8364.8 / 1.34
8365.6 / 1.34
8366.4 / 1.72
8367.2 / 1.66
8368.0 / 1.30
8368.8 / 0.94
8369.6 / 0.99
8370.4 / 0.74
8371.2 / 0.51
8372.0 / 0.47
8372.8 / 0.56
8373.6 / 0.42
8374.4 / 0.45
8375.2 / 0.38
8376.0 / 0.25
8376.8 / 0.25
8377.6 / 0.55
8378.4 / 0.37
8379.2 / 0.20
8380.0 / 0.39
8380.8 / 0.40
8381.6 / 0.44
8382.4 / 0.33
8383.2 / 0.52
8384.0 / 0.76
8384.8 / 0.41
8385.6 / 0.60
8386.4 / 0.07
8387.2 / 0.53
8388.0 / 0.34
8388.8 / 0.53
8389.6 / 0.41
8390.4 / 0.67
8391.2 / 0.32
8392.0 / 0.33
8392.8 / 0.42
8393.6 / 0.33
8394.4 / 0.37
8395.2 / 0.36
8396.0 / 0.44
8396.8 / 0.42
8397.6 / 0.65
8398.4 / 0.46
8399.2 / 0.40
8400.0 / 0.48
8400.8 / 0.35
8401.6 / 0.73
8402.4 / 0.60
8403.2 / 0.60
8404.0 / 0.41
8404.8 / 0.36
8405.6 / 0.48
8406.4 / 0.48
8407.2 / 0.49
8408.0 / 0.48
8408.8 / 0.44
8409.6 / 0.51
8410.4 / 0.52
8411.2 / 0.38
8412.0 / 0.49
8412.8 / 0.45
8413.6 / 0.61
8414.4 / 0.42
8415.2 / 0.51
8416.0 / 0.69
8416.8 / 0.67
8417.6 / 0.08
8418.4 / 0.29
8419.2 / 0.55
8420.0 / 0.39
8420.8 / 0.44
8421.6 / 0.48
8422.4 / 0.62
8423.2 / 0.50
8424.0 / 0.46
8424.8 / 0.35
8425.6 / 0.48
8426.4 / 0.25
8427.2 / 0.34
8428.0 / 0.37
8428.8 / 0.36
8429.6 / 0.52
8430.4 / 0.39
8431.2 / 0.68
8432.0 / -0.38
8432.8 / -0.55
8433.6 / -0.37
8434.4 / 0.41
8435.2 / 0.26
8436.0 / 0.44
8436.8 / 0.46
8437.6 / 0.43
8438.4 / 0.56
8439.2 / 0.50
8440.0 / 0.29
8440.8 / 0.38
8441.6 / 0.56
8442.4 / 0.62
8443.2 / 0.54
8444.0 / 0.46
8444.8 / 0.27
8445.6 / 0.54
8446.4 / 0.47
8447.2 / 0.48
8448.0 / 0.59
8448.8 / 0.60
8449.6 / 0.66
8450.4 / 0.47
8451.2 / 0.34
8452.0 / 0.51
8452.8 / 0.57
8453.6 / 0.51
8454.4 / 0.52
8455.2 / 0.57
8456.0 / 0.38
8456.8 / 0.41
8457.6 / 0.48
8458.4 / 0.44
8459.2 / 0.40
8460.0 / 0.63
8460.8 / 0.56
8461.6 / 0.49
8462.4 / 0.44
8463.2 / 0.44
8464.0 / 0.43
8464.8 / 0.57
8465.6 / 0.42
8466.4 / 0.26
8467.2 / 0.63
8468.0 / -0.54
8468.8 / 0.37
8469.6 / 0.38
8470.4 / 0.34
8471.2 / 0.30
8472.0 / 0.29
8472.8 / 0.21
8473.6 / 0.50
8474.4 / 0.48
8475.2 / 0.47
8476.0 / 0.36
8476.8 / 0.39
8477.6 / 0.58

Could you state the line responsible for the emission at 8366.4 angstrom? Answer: Hgamma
